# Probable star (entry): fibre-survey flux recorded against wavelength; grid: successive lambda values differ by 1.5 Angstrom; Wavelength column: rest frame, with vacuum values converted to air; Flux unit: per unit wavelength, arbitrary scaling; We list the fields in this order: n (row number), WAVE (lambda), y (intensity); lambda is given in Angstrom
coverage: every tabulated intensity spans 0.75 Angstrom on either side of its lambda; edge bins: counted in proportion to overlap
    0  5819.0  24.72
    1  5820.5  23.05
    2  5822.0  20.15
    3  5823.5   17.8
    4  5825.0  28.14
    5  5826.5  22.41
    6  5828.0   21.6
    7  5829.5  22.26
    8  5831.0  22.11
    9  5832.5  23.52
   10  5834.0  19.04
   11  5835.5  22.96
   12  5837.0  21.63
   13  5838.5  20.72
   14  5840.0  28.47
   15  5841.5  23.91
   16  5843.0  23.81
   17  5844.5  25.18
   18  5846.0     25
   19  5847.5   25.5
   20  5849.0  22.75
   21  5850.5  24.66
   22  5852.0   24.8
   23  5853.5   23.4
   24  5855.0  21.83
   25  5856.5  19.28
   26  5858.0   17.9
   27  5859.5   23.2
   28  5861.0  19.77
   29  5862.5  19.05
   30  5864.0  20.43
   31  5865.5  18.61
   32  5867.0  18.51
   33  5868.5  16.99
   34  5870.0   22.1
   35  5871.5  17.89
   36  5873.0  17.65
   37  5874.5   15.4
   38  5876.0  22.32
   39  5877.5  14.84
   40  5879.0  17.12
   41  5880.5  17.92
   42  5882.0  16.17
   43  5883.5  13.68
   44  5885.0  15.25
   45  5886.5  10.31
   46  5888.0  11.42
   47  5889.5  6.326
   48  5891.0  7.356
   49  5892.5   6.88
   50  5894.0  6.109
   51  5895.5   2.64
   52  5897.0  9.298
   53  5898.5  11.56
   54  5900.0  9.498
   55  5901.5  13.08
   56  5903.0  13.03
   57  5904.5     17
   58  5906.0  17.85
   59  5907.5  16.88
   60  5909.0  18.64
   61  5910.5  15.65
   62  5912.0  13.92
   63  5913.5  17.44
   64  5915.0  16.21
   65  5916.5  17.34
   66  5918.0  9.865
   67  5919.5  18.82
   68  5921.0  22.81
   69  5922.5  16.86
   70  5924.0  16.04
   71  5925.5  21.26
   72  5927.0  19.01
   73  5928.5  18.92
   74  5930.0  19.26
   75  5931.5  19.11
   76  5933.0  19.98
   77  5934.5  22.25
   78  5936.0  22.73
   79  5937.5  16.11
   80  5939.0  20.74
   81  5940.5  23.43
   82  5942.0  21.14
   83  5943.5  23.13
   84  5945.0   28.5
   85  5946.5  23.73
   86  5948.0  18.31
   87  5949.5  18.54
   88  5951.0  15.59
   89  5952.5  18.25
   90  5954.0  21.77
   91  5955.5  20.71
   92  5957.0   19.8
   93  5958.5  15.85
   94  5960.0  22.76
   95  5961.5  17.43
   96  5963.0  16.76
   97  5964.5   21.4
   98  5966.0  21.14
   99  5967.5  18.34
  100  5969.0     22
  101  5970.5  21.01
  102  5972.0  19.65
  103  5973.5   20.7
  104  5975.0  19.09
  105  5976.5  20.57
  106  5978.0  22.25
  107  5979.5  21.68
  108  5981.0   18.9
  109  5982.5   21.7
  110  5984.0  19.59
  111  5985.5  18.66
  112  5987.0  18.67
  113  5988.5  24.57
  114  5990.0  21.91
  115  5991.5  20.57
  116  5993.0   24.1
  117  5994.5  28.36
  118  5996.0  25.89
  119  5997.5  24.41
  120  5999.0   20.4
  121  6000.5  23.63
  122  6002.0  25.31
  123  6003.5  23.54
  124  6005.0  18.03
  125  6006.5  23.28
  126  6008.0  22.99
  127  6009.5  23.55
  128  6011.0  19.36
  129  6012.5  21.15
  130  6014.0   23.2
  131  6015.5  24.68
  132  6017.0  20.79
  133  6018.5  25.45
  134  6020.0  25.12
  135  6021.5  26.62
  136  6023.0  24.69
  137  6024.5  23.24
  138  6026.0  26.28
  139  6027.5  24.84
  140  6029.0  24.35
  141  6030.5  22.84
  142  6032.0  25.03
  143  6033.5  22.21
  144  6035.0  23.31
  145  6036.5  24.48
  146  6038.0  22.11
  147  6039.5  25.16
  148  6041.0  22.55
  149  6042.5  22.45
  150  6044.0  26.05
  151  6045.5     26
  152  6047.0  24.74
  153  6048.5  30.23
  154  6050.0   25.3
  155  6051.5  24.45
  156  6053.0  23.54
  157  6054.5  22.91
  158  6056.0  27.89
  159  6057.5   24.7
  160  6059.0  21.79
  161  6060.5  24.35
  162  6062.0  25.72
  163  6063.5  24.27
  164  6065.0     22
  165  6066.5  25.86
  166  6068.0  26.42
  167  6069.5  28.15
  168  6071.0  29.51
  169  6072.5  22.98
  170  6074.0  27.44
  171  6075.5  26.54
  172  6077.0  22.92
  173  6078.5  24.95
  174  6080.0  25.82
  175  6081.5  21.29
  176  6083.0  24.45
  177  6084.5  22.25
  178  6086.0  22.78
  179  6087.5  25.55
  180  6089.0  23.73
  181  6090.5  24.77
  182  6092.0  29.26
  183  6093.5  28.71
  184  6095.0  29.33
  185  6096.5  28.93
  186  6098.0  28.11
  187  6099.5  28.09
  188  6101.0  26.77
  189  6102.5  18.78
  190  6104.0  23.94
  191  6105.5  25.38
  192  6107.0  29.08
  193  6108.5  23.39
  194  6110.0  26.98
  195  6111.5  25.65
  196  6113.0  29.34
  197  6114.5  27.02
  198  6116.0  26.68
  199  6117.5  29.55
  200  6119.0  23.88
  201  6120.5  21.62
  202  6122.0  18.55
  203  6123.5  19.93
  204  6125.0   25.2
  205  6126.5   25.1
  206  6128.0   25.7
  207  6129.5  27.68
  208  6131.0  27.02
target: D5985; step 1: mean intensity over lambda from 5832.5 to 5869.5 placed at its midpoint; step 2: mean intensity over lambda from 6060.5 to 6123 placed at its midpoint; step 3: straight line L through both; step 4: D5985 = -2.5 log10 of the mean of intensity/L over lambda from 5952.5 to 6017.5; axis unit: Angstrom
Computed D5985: 0.12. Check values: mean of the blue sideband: 22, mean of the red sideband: 25.5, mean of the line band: 21.4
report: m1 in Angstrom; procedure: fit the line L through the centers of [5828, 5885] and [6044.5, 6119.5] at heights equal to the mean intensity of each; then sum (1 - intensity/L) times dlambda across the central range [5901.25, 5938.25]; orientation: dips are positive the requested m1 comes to 7.5 Angstrom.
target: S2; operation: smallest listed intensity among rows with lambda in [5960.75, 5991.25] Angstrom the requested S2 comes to 16.76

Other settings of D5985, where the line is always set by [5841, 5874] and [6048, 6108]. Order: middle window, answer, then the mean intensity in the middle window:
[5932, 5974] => 0.14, 20.4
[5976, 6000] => 0.08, 22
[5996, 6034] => 0.04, 23.5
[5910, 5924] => 0.33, 16.5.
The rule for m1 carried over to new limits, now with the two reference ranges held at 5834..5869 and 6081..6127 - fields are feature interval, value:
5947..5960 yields 2.5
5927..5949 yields 2.0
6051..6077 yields -0.4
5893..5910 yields 7.8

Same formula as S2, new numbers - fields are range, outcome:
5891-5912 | 2.64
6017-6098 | 20.79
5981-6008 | 18.03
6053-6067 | 21.79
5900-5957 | 9.498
